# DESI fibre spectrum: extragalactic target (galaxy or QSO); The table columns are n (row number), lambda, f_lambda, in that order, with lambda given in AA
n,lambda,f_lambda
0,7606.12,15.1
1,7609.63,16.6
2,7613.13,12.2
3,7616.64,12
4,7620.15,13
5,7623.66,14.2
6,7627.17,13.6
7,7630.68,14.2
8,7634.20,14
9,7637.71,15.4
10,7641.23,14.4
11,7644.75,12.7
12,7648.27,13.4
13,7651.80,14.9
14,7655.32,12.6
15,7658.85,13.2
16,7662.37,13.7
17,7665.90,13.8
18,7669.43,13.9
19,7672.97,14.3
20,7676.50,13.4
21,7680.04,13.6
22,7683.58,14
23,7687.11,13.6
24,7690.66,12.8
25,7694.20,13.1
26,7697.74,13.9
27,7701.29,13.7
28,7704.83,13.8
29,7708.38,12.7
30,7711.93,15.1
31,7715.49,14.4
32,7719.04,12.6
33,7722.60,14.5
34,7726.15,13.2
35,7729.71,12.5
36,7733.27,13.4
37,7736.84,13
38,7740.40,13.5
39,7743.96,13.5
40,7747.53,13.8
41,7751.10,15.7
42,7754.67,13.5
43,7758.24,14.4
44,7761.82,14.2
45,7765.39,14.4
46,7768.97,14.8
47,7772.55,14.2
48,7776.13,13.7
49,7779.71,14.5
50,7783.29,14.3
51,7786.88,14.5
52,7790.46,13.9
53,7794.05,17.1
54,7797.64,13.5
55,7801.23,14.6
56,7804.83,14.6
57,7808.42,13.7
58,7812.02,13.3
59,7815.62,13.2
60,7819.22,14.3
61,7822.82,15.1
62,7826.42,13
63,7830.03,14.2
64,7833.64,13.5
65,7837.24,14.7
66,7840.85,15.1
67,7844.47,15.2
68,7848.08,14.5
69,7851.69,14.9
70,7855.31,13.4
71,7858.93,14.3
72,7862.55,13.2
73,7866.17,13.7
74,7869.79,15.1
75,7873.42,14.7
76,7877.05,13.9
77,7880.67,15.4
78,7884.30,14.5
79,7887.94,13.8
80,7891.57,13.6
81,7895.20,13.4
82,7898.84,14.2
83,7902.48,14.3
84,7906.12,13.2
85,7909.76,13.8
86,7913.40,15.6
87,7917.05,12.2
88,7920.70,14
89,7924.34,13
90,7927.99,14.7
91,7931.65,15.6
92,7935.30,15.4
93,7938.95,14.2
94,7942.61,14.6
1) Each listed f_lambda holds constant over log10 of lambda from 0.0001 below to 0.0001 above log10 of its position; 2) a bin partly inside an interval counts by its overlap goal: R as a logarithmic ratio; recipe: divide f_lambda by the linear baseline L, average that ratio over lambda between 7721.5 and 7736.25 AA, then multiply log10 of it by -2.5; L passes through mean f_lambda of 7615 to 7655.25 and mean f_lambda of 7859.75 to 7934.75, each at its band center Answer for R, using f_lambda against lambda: 0.05 mag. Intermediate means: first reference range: 13.8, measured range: 13.3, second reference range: 14.1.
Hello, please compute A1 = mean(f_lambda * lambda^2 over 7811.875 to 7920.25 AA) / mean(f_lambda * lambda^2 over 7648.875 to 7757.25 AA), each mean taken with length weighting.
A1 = 1.1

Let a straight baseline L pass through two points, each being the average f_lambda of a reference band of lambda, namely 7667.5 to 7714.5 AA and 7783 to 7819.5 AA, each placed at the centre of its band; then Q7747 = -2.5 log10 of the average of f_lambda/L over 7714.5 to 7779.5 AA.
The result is 0.010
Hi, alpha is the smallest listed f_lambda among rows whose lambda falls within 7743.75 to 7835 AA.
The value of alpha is 13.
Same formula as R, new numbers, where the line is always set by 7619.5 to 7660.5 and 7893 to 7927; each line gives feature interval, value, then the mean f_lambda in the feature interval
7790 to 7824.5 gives -0.04 mag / 14.3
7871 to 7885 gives -0.07 mag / 14.7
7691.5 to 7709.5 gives 0.03 mag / 13.4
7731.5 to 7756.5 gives 0.00 mag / 13.8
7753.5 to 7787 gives -0.04 mag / 14.3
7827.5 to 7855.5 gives -0.05 mag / 14.5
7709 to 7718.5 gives -0.03 mag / 14.2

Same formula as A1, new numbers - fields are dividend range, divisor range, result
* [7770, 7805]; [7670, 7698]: 1.10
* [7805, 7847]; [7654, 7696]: 1.09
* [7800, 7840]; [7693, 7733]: 1.06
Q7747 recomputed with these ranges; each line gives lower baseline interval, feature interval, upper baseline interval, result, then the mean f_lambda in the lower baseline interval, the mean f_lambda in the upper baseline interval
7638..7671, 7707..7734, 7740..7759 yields 0.03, 13.7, 14.1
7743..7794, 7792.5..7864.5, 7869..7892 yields 0.01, 14.4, 14.4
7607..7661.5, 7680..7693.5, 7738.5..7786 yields 0.04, 13.8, 14.2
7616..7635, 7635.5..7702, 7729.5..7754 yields -0.01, 13.6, 13.7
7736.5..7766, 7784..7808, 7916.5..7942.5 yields -0.04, 14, 14.3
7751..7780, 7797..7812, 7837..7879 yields 0.02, 14.3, 14.4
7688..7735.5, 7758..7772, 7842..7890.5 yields -0.05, 13.5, 14.4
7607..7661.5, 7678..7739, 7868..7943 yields 0.03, 13.8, 14.2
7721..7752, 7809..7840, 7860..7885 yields 0.01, 13.6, 14.4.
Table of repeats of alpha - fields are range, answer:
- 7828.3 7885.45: 13.2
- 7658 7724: 12.6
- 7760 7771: 14.2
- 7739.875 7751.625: 13.5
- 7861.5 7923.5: 12.2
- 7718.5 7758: 12.5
